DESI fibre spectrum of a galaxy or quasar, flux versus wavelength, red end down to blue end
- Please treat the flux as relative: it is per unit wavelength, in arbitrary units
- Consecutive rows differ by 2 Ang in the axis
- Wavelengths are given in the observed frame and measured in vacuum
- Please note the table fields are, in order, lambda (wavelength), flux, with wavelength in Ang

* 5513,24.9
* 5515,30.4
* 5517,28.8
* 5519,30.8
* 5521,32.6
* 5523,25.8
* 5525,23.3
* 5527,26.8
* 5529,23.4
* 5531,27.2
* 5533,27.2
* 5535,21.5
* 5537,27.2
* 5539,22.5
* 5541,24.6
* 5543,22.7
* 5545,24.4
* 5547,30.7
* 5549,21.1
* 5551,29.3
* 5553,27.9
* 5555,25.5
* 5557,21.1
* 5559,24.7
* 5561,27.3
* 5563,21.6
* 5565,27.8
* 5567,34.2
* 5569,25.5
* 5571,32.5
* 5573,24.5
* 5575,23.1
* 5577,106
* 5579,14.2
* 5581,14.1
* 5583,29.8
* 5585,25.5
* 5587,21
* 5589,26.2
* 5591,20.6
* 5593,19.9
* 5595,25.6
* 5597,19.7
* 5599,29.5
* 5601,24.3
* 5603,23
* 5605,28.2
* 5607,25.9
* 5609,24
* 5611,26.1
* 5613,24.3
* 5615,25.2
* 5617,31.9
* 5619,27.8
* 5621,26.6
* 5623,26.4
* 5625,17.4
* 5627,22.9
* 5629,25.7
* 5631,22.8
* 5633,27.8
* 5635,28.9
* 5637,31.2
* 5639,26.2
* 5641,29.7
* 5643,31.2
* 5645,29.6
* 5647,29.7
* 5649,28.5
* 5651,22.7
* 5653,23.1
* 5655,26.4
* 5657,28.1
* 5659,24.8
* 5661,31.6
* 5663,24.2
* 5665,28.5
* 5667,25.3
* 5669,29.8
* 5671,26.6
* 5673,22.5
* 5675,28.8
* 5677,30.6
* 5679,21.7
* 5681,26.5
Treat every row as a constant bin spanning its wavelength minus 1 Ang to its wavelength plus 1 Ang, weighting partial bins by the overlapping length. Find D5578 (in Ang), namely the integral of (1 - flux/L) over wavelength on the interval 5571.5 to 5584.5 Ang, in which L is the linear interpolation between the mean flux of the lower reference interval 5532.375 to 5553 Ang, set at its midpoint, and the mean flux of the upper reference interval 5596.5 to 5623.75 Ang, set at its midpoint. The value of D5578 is -4.6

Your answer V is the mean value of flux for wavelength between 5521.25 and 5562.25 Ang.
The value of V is 25.3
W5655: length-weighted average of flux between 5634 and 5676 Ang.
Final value 27.5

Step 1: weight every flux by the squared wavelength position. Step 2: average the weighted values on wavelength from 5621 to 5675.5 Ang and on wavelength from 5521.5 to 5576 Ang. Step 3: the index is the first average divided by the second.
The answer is 1.1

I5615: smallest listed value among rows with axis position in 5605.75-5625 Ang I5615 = 17.4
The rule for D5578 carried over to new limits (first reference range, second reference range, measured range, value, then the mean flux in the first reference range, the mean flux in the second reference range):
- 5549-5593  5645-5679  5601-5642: 2.2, 28.3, 26.9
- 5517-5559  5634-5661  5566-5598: -2.8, 25.8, 27.8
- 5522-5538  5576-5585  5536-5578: 4.4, 25.3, 39.3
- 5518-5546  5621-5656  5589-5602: 1.3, 25.7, 26.5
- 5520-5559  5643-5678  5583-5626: 2.6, 25.5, 27.2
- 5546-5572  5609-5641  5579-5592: 2.1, 26.9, 26.1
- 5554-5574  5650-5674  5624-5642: 0.3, 26.5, 26.1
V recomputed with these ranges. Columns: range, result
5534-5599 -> 27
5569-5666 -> 27.2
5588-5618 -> 25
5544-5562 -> 25.8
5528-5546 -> 24.5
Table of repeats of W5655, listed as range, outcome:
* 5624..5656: 26.5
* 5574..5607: 28.1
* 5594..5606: 25.1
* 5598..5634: 25.5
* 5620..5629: 23.6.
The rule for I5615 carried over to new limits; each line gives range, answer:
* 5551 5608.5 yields 14.1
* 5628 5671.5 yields 22.7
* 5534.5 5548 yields 21.5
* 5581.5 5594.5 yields 19.9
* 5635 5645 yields 26.2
